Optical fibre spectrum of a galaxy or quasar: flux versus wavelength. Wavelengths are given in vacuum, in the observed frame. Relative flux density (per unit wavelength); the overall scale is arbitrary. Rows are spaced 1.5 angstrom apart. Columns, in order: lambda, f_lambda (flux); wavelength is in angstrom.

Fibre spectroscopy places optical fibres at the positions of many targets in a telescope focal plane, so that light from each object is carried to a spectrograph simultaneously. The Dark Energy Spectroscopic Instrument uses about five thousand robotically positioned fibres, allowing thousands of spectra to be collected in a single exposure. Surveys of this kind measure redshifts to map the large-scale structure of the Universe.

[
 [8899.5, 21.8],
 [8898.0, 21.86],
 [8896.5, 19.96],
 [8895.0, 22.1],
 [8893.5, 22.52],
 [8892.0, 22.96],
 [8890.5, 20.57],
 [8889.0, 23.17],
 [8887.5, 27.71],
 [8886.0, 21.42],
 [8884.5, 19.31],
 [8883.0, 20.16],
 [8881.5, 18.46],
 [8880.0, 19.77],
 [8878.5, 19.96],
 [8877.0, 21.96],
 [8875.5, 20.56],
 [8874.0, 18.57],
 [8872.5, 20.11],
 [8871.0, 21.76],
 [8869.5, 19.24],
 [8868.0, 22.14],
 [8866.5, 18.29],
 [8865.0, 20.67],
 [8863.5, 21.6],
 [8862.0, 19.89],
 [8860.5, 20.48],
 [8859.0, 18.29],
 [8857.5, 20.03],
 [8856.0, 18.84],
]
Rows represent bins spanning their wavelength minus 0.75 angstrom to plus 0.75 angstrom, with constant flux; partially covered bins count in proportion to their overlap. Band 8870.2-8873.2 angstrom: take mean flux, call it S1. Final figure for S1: 20.9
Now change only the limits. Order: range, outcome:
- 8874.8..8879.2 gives 20.8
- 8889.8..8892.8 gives 21.8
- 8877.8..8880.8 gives 19.8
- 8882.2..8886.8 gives 20.4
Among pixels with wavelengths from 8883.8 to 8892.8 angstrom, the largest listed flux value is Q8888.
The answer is 27.71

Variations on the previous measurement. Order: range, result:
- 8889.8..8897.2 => 22.96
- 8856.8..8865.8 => 21.6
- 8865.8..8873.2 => 22.14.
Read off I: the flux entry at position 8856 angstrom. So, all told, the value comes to 18.84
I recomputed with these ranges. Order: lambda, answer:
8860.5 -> 20.48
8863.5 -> 21.6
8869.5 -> 19.24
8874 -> 18.57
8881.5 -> 18.46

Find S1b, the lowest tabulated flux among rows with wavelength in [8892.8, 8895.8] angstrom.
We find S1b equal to 22.1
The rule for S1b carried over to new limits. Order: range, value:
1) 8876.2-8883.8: 18.46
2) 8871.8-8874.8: 18.57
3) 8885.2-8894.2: 20.57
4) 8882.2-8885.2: 19.31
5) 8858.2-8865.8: 18.29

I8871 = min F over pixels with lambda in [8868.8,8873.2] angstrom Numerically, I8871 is 19.24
